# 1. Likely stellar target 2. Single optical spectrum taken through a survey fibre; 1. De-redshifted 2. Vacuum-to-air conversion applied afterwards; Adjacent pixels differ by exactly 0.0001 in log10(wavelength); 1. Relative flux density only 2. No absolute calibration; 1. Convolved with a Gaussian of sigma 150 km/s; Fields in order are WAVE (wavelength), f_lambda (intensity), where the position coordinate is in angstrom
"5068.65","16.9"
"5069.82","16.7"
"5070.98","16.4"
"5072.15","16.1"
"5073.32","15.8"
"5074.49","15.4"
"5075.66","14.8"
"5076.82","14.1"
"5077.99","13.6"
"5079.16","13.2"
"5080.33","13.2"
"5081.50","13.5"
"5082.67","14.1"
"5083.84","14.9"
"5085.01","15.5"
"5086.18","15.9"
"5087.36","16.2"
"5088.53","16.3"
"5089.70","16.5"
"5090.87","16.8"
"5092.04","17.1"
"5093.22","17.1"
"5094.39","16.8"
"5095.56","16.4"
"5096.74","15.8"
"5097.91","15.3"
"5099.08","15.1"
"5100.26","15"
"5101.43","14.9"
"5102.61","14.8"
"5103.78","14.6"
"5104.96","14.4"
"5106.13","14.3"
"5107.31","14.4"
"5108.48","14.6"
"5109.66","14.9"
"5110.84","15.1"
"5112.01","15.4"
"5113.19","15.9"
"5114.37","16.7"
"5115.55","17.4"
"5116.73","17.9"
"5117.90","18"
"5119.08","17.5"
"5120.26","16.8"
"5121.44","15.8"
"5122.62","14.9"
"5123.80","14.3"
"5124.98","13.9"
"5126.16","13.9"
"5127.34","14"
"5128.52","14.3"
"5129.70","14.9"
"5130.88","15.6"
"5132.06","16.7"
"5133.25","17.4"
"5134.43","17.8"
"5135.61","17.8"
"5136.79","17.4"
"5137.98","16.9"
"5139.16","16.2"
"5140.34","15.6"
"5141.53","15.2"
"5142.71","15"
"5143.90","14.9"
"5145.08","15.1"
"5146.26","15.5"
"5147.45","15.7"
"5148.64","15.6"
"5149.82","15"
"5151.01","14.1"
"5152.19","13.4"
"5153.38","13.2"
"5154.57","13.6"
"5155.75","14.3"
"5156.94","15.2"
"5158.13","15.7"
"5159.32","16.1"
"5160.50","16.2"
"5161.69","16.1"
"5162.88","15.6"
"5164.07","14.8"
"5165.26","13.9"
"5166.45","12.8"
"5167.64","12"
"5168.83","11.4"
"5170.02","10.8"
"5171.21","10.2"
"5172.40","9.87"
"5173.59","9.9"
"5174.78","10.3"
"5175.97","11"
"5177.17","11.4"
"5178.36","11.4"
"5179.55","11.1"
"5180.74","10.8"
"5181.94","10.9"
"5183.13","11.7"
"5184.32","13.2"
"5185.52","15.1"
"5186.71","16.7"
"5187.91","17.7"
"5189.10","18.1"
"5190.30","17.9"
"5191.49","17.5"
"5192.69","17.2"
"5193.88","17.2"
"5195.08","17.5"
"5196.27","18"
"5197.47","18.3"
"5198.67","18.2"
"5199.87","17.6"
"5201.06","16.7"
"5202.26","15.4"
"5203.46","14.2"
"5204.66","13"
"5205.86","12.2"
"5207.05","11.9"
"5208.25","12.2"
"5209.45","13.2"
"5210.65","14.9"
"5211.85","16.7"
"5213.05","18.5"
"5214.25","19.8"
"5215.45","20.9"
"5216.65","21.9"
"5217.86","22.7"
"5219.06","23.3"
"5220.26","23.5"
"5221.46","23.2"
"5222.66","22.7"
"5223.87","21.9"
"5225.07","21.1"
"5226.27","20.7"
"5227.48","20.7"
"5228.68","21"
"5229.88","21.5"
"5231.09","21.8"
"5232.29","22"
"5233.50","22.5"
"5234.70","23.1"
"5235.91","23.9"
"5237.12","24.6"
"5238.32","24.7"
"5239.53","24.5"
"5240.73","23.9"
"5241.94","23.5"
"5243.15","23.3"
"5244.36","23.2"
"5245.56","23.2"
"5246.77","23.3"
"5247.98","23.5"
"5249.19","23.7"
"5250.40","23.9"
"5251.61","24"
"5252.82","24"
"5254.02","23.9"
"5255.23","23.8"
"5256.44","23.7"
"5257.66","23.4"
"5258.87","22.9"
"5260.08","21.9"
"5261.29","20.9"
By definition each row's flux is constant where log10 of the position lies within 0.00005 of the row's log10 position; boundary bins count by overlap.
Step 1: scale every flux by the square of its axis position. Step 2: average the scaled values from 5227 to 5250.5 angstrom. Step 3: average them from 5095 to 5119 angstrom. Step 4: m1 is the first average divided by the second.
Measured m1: 1.56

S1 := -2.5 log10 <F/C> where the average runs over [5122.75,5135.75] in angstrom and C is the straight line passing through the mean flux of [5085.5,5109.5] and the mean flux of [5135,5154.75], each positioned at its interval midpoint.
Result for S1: 0.00 mag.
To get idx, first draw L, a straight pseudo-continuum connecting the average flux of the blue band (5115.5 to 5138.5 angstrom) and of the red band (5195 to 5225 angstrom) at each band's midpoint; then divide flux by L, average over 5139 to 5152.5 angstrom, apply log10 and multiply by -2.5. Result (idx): 0.10 mag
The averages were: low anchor 16.1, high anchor 18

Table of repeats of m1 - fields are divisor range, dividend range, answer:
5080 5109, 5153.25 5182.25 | 0.85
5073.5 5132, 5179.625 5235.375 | 1.22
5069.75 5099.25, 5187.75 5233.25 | 1.26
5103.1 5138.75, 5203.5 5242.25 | 1.34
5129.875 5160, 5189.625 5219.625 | 1.12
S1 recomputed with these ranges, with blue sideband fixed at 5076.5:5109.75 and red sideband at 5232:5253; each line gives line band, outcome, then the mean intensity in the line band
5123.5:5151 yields 0.14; 15.6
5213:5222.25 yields 0.01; 21.9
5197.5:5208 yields 0.38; 15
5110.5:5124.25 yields 0.01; 16.4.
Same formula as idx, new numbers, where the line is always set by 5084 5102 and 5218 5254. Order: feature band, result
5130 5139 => 0.07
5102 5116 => 0.11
